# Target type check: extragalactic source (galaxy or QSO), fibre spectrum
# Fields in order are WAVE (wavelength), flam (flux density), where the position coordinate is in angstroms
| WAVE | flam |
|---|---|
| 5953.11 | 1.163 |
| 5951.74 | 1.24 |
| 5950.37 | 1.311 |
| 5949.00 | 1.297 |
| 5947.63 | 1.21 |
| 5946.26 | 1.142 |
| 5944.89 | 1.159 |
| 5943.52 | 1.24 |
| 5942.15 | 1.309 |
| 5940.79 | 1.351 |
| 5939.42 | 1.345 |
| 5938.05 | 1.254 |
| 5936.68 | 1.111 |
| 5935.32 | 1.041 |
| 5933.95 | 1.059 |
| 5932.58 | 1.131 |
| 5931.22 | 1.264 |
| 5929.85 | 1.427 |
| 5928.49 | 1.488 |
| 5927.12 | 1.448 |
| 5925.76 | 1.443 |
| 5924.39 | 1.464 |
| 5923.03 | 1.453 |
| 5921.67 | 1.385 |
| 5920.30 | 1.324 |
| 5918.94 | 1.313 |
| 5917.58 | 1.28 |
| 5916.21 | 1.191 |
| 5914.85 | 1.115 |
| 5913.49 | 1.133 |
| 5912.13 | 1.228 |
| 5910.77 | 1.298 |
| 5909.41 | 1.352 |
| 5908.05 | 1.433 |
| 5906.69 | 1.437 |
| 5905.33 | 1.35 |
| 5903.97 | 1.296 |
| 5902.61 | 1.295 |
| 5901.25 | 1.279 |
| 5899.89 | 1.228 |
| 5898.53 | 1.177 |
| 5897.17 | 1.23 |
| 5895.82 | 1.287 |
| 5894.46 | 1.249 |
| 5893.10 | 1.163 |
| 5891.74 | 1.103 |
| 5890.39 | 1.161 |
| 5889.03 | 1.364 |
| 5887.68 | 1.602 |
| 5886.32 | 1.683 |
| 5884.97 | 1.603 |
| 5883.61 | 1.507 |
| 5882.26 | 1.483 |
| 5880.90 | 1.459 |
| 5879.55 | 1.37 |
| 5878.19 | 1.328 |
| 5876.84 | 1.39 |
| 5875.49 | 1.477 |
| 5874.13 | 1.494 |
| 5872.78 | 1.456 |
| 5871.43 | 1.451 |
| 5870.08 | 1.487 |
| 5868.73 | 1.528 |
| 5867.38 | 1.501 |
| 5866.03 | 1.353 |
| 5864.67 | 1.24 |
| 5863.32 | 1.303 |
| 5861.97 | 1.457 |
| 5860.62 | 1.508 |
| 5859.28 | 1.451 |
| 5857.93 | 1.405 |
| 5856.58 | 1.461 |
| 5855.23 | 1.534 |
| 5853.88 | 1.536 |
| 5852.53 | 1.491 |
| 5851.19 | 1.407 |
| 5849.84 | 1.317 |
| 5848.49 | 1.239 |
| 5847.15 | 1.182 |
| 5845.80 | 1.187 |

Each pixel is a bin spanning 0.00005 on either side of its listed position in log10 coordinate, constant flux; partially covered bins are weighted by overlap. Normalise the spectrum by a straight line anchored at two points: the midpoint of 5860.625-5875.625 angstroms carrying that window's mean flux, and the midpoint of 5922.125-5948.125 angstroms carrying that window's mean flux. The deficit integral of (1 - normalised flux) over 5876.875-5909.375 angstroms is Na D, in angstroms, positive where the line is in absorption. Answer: 0.58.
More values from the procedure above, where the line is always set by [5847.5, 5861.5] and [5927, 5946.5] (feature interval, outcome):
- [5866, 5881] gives -0.60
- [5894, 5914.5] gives 0.58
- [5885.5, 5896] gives 0.14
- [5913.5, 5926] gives -0.30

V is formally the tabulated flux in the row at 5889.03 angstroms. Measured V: 1.364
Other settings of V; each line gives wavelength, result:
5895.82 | 1.287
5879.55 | 1.37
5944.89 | 1.159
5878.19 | 1.328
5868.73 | 1.528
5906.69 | 1.437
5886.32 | 1.683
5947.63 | 1.21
